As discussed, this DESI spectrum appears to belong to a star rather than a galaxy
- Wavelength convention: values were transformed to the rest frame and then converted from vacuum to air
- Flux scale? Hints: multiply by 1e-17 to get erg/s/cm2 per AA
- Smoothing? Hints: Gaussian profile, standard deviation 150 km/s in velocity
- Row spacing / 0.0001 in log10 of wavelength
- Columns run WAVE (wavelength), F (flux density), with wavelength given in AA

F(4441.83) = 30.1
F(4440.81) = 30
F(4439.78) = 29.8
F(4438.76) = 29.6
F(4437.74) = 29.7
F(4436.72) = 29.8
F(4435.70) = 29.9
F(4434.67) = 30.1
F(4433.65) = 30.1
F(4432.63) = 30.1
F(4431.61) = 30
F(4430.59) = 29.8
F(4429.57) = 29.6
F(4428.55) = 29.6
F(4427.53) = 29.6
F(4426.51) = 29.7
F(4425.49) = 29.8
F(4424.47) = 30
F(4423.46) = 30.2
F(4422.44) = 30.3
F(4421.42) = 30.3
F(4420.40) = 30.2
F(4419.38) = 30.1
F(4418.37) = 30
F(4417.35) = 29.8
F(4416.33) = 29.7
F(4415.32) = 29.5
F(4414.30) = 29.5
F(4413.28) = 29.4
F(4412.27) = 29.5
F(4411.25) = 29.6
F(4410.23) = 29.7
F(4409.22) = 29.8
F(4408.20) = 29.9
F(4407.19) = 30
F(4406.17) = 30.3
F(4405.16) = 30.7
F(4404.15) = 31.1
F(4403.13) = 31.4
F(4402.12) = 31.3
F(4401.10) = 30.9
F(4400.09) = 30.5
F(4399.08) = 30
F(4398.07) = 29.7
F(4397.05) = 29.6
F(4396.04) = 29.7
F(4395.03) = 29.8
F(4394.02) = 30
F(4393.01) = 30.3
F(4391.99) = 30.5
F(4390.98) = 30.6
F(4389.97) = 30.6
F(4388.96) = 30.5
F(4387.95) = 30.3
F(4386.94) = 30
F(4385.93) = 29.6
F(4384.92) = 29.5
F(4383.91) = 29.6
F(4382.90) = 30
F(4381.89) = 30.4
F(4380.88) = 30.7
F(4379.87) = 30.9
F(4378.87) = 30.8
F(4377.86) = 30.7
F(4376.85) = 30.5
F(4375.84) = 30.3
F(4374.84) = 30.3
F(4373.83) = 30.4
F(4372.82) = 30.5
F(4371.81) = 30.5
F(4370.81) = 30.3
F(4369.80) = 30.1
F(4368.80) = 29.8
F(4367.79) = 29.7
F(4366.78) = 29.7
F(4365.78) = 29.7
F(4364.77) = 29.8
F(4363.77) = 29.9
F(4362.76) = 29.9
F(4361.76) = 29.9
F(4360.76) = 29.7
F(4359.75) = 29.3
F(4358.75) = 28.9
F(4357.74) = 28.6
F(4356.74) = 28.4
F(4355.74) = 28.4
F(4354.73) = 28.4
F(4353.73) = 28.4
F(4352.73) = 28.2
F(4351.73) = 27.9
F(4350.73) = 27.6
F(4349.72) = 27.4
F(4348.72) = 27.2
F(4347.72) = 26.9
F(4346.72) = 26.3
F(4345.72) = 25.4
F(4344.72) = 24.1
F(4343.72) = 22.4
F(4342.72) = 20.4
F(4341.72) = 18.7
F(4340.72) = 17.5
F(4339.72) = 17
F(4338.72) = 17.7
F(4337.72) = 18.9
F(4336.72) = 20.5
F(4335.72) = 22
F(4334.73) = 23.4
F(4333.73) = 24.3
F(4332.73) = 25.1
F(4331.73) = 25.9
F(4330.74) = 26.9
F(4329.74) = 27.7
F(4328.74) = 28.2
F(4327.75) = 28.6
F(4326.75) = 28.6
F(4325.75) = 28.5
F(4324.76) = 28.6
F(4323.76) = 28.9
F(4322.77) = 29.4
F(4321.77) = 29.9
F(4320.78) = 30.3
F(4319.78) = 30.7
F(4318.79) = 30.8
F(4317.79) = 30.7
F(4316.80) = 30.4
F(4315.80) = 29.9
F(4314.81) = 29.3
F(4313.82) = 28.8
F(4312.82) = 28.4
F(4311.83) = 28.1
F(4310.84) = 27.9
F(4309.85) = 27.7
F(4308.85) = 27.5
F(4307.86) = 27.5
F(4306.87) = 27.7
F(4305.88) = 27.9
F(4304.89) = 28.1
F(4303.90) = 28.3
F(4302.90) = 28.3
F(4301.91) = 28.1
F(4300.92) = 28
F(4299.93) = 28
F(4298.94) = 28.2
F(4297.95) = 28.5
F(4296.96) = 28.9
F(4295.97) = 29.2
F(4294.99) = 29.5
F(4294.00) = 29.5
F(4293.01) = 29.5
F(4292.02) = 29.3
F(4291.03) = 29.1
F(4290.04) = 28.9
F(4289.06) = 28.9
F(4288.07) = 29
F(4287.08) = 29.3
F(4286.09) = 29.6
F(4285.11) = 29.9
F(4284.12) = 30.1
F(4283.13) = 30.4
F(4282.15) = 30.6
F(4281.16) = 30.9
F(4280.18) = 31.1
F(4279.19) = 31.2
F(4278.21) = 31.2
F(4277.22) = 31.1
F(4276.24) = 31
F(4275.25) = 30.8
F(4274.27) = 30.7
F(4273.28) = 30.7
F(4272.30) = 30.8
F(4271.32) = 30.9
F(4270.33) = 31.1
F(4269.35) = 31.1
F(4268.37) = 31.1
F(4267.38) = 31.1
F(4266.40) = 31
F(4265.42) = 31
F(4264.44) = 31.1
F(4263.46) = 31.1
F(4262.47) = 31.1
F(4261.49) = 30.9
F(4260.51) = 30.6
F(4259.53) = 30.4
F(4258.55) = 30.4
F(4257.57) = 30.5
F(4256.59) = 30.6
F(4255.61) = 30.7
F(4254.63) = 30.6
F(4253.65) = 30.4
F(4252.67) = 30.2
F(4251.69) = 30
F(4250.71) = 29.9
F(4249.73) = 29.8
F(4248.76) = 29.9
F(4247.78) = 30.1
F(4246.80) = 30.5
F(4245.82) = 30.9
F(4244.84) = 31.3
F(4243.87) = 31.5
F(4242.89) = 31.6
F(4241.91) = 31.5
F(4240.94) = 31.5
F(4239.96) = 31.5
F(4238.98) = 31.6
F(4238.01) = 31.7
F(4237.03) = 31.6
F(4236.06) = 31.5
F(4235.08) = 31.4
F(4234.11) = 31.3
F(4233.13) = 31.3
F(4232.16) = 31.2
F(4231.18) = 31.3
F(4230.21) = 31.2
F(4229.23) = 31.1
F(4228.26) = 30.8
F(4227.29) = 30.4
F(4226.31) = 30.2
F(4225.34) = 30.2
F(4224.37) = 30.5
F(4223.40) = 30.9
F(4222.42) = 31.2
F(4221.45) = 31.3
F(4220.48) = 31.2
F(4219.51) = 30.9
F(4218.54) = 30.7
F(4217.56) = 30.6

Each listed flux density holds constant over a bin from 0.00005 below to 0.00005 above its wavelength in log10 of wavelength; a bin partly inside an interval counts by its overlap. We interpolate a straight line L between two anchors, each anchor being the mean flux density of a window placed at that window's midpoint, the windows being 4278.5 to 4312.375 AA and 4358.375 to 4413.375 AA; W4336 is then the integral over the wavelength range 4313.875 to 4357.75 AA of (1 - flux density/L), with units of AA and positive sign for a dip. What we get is 4.8 AA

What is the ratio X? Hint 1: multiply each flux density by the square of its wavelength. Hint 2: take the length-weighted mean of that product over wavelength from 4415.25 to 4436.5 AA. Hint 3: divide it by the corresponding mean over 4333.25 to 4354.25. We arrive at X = 1.32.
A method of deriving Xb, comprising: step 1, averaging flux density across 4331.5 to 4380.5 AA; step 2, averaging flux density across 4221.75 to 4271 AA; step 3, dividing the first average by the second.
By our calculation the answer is 0.87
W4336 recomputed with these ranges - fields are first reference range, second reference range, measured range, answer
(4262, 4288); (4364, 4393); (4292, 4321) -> 1.7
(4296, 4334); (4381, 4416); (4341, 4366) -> 1.8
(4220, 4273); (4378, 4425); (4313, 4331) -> 0.8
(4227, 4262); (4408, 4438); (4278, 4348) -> 7.1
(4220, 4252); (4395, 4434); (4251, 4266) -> 0.1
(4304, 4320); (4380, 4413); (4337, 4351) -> 3.2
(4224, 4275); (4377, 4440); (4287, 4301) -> 0.8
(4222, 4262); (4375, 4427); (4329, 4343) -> 3.9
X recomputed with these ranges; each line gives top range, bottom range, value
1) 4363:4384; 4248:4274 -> 1.04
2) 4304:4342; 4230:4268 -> 0.89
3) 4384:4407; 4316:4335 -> 1.10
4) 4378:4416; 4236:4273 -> 1.04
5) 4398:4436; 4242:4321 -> 1.07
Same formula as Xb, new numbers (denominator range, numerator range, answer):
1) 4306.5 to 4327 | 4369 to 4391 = 1.04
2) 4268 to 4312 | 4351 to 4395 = 1.01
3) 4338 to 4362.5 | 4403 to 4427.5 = 1.17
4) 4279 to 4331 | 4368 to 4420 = 1.04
